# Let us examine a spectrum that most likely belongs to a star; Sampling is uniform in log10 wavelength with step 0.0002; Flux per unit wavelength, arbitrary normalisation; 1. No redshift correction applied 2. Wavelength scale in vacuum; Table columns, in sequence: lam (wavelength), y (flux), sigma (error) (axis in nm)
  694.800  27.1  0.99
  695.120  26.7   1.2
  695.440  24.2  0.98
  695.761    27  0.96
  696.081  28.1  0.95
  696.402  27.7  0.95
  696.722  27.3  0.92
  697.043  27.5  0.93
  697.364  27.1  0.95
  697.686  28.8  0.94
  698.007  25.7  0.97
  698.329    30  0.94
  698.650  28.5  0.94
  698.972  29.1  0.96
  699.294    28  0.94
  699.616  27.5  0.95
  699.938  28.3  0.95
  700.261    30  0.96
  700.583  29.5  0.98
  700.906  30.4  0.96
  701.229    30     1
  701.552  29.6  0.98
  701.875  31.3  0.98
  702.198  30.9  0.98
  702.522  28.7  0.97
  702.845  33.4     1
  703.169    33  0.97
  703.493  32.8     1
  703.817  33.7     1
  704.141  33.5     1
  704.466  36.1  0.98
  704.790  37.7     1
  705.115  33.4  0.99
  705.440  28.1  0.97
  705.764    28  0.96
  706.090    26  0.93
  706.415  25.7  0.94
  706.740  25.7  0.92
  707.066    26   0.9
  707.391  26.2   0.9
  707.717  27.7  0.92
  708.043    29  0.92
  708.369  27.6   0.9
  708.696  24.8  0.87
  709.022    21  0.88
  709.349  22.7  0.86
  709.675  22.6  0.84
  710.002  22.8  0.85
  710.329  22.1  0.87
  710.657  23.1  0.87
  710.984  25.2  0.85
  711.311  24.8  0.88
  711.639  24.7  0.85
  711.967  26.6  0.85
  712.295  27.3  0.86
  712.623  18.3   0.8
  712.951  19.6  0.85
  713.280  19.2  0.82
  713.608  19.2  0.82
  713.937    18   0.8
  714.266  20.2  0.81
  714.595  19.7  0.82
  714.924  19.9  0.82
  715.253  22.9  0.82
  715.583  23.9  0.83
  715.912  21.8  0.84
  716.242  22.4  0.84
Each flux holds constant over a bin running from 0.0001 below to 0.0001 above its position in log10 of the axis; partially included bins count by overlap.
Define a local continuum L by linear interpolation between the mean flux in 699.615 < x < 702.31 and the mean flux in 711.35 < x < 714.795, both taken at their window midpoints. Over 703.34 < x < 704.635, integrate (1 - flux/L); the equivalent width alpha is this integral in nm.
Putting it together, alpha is -0.30 nm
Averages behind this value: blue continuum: 29.8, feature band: 34.1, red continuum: 21.4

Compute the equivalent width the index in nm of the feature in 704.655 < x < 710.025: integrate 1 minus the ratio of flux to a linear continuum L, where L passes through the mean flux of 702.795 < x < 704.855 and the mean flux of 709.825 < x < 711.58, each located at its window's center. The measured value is 0.38 nm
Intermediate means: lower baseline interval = 34.2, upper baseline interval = 23.7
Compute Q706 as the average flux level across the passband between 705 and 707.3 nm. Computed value 27.4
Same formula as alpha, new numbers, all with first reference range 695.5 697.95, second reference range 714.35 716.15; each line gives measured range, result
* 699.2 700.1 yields -0.05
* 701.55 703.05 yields -0.31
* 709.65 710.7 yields 0.03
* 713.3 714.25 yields 0.13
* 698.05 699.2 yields -0.08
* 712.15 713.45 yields 0.08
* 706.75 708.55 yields -0.24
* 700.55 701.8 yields -0.19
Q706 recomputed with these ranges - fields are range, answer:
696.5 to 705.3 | 30.4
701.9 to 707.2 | 30.8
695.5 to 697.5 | 27.3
